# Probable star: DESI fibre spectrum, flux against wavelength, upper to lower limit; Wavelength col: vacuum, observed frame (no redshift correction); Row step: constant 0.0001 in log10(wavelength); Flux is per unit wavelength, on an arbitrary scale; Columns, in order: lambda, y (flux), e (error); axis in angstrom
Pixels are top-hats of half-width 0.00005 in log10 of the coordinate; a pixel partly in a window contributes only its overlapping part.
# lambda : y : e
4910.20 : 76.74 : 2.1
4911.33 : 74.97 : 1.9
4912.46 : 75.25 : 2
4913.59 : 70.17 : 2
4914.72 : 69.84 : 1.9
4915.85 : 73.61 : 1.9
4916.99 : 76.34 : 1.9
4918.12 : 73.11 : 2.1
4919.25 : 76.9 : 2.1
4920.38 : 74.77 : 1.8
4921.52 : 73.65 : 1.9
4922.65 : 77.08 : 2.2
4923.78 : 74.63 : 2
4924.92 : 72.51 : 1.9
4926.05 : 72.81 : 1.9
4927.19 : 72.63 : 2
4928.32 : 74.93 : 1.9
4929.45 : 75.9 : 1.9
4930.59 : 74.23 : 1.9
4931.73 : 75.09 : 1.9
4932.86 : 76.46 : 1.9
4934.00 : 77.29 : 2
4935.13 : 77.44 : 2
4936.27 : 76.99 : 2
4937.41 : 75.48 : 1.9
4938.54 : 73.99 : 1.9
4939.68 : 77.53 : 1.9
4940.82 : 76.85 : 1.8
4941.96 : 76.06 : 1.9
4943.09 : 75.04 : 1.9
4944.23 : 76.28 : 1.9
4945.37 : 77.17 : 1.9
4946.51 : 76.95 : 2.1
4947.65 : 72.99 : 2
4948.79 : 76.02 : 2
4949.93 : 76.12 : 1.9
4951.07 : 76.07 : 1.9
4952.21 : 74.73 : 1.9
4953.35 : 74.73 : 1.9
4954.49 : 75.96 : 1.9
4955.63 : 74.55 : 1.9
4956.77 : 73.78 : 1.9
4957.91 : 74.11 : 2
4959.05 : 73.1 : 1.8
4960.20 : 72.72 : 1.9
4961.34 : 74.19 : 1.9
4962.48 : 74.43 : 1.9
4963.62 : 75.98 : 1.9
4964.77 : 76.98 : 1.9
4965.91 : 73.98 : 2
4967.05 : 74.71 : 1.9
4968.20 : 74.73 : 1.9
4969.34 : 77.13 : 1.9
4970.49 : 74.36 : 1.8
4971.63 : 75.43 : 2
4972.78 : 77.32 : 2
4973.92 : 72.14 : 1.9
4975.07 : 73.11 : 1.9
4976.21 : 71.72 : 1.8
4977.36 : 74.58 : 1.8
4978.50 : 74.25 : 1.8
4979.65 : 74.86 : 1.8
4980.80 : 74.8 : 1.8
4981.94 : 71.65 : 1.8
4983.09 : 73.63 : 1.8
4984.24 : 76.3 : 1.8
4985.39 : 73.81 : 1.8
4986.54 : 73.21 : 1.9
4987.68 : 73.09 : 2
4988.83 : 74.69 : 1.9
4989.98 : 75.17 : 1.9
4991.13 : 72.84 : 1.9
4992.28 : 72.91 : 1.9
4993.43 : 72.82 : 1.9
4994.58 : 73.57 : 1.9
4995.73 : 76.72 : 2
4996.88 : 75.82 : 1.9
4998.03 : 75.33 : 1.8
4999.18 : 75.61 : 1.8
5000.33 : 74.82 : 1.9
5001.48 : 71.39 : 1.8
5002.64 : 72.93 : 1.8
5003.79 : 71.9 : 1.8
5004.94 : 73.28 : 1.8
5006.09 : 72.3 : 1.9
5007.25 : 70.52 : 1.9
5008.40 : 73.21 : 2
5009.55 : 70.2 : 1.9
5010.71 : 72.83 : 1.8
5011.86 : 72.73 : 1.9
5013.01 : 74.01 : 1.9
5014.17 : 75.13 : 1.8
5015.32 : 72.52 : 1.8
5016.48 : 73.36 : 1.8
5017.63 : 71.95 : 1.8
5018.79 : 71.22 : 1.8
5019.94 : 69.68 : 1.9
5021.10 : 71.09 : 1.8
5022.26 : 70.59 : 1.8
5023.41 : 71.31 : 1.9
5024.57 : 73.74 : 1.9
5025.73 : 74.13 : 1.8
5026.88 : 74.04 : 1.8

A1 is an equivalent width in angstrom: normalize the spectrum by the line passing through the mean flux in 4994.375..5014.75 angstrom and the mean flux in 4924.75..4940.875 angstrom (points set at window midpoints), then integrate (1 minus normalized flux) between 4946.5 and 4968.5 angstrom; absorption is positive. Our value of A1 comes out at -0.02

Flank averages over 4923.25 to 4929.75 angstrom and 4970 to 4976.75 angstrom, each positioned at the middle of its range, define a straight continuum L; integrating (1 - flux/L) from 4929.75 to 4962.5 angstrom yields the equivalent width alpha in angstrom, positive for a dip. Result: -0.7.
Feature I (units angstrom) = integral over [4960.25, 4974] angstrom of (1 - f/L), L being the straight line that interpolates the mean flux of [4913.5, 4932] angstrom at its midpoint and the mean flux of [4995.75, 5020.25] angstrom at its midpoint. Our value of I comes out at -0.3 angstrom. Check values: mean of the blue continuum 74.1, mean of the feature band 75.2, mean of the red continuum 73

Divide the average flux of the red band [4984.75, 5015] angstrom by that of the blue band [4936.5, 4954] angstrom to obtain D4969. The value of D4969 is 1.0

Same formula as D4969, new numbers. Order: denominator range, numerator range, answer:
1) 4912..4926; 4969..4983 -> 1.00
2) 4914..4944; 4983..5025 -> 0.97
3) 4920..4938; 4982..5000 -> 0.99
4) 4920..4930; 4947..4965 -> 1.01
